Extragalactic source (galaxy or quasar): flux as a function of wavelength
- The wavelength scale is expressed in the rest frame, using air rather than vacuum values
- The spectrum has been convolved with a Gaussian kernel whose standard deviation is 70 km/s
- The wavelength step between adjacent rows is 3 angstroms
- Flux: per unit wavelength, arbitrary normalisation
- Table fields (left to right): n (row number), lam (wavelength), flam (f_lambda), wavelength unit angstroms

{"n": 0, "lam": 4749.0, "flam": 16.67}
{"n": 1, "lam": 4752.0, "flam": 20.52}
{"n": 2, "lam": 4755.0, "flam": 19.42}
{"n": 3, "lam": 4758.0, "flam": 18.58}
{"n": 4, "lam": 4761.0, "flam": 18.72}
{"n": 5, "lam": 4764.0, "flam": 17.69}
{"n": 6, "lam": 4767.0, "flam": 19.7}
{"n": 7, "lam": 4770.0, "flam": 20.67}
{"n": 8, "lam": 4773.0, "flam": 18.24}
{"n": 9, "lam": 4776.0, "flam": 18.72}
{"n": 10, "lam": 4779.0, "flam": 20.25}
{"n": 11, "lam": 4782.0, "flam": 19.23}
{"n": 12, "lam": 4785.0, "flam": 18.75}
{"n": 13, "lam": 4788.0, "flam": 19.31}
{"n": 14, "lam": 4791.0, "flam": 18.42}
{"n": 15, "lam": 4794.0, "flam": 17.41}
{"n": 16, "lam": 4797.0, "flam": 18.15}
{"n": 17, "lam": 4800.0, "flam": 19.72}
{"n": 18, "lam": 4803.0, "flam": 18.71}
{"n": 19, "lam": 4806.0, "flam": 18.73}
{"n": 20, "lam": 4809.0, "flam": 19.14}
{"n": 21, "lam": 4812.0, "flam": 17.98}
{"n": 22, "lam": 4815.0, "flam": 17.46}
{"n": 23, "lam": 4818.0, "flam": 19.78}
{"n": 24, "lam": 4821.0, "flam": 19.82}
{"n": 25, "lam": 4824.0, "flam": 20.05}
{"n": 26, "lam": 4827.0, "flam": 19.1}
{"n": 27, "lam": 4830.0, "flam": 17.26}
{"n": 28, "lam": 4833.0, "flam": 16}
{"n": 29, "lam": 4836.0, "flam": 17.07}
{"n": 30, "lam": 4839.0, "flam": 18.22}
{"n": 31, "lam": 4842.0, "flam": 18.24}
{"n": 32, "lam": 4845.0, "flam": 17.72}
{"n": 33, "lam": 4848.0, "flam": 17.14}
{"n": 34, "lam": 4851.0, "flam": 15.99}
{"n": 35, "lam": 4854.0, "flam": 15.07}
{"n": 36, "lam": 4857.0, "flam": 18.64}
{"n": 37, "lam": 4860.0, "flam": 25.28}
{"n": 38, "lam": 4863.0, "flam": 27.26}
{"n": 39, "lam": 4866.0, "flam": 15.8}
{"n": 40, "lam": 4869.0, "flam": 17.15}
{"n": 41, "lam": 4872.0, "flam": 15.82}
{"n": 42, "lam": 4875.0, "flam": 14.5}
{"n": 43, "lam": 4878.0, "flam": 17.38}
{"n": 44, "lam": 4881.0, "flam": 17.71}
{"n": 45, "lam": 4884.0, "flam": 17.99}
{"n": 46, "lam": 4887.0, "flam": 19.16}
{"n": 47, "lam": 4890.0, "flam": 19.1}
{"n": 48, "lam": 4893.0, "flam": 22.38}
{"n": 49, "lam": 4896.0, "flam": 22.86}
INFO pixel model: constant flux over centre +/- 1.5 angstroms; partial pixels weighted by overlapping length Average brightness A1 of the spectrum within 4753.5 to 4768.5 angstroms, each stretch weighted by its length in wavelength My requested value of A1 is 18.8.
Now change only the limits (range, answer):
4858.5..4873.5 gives 20.3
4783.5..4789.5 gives 19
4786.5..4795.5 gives 18.4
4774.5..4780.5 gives 19.5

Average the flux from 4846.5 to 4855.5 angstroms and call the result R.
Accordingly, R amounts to 16.1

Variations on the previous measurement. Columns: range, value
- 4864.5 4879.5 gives 16.1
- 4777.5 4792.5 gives 19.2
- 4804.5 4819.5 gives 18.6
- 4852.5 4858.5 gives 16.9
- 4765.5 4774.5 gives 19.5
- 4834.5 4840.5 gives 17.6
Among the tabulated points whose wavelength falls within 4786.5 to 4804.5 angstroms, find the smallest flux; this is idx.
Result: 17.41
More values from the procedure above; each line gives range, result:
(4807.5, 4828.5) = 17.46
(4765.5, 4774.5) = 18.24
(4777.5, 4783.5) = 19.23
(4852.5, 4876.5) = 14.5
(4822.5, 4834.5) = 16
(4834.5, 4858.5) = 15.07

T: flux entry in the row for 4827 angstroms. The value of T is 19.1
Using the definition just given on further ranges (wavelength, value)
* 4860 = 25.28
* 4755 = 19.42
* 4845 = 17.72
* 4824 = 20.05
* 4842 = 18.24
